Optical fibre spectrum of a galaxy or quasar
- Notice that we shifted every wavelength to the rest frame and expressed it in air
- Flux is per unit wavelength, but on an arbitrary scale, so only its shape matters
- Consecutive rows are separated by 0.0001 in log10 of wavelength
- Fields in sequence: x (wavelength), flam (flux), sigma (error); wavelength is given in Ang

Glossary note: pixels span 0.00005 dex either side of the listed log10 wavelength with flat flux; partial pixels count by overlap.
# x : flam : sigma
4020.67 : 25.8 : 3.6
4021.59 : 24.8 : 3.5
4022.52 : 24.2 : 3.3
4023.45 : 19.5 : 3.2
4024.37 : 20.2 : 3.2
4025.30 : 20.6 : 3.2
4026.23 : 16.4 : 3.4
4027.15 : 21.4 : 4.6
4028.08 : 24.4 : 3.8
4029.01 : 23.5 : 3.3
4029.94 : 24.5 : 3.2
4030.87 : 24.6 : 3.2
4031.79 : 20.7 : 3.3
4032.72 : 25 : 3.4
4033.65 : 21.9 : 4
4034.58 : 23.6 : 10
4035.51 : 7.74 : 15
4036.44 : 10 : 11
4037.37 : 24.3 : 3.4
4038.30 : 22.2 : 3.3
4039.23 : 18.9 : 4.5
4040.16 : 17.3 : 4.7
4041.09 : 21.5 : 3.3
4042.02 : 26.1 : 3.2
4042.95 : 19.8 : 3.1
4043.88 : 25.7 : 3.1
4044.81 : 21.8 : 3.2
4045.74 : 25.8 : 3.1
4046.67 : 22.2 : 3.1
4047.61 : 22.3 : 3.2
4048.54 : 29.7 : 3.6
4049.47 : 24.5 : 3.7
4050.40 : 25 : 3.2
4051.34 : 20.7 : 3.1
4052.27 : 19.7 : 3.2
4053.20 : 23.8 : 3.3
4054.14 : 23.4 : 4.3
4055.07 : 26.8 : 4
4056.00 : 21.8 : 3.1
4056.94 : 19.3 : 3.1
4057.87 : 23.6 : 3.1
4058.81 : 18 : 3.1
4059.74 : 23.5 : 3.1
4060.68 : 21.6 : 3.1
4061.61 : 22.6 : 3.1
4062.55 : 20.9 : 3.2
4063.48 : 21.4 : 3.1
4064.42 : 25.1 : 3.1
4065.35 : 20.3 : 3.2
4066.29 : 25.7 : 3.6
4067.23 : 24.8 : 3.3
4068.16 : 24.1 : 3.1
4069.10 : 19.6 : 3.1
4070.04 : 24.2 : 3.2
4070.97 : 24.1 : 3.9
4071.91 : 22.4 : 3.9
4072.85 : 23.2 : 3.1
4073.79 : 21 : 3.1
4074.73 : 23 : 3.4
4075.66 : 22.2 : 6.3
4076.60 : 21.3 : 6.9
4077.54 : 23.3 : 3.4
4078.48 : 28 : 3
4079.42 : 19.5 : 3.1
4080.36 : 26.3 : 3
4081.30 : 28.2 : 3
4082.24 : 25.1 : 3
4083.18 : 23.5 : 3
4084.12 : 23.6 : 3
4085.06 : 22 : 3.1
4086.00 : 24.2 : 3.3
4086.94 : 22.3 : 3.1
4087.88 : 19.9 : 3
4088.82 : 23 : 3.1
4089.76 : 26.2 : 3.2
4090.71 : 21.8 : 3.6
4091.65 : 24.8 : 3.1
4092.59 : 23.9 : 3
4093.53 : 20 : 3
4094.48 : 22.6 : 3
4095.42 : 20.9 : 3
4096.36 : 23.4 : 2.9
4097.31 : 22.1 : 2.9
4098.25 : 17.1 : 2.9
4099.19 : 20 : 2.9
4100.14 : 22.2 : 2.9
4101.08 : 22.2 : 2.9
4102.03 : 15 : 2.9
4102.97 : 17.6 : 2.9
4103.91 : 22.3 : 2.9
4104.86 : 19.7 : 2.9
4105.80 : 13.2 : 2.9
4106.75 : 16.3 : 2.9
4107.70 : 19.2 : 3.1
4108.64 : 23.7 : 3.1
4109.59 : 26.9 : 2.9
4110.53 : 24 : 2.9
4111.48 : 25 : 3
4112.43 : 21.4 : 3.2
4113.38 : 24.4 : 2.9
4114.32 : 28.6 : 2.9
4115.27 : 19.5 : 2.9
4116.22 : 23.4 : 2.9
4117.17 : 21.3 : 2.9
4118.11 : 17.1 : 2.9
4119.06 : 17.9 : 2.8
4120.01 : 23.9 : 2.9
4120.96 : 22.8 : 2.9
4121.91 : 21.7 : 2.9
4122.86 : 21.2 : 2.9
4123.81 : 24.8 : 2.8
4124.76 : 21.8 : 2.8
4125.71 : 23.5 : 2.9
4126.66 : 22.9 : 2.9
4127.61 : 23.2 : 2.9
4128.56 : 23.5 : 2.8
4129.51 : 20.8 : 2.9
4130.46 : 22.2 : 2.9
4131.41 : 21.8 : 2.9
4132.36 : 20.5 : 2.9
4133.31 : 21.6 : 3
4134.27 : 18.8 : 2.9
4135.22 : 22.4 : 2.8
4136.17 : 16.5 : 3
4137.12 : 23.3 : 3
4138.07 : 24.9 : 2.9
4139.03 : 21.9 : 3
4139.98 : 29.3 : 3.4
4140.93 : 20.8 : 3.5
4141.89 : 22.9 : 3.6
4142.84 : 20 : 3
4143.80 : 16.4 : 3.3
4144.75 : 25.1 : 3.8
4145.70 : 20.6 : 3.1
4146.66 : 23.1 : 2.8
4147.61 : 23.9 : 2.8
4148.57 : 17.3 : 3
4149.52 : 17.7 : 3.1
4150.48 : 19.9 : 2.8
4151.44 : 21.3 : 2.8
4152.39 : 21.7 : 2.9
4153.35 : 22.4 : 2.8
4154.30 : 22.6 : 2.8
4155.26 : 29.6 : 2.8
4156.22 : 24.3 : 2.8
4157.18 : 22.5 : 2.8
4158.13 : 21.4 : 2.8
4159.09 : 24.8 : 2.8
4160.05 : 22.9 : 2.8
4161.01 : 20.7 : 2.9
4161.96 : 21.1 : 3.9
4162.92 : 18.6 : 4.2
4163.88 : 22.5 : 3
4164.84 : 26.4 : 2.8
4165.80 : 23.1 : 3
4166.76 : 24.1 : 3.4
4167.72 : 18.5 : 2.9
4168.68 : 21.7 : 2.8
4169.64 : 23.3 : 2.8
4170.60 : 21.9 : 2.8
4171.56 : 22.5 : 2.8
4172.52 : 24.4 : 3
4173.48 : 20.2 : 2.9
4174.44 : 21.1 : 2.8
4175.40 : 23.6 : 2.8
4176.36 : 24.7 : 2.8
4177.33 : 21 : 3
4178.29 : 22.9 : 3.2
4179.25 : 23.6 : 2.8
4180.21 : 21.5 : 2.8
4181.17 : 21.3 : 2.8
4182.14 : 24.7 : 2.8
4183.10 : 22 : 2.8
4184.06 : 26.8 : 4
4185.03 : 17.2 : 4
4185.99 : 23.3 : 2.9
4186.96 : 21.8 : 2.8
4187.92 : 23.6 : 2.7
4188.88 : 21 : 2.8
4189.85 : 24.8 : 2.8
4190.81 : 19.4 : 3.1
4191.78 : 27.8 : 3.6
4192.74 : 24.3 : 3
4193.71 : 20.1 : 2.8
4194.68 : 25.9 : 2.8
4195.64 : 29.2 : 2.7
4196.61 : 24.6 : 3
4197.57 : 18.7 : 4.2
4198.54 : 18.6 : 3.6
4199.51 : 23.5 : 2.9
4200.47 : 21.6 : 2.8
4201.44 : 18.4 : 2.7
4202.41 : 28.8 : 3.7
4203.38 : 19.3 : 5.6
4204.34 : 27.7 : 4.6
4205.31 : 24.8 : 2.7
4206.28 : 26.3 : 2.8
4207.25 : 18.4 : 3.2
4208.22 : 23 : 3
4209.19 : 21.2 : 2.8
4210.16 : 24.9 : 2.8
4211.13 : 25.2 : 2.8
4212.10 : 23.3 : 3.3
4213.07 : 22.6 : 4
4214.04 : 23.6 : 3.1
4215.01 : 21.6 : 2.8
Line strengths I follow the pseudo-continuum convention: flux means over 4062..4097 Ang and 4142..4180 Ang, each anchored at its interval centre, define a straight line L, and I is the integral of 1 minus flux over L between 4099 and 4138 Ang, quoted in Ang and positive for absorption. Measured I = 2.04 Ang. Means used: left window 23.1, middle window 21.5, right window 22.1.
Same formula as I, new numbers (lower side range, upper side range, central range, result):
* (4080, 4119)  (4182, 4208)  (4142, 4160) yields 0.47 Ang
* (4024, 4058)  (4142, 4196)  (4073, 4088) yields -0.91 Ang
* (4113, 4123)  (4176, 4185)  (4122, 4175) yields 0.68 Ang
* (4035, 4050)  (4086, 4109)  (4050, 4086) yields -3.24 Ang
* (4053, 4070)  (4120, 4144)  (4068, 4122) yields 0.44 Ang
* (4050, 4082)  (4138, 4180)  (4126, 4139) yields 0.42 Ang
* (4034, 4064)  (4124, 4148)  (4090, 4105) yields 0.59 Ang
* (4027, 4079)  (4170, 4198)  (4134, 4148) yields 0.44 Ang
